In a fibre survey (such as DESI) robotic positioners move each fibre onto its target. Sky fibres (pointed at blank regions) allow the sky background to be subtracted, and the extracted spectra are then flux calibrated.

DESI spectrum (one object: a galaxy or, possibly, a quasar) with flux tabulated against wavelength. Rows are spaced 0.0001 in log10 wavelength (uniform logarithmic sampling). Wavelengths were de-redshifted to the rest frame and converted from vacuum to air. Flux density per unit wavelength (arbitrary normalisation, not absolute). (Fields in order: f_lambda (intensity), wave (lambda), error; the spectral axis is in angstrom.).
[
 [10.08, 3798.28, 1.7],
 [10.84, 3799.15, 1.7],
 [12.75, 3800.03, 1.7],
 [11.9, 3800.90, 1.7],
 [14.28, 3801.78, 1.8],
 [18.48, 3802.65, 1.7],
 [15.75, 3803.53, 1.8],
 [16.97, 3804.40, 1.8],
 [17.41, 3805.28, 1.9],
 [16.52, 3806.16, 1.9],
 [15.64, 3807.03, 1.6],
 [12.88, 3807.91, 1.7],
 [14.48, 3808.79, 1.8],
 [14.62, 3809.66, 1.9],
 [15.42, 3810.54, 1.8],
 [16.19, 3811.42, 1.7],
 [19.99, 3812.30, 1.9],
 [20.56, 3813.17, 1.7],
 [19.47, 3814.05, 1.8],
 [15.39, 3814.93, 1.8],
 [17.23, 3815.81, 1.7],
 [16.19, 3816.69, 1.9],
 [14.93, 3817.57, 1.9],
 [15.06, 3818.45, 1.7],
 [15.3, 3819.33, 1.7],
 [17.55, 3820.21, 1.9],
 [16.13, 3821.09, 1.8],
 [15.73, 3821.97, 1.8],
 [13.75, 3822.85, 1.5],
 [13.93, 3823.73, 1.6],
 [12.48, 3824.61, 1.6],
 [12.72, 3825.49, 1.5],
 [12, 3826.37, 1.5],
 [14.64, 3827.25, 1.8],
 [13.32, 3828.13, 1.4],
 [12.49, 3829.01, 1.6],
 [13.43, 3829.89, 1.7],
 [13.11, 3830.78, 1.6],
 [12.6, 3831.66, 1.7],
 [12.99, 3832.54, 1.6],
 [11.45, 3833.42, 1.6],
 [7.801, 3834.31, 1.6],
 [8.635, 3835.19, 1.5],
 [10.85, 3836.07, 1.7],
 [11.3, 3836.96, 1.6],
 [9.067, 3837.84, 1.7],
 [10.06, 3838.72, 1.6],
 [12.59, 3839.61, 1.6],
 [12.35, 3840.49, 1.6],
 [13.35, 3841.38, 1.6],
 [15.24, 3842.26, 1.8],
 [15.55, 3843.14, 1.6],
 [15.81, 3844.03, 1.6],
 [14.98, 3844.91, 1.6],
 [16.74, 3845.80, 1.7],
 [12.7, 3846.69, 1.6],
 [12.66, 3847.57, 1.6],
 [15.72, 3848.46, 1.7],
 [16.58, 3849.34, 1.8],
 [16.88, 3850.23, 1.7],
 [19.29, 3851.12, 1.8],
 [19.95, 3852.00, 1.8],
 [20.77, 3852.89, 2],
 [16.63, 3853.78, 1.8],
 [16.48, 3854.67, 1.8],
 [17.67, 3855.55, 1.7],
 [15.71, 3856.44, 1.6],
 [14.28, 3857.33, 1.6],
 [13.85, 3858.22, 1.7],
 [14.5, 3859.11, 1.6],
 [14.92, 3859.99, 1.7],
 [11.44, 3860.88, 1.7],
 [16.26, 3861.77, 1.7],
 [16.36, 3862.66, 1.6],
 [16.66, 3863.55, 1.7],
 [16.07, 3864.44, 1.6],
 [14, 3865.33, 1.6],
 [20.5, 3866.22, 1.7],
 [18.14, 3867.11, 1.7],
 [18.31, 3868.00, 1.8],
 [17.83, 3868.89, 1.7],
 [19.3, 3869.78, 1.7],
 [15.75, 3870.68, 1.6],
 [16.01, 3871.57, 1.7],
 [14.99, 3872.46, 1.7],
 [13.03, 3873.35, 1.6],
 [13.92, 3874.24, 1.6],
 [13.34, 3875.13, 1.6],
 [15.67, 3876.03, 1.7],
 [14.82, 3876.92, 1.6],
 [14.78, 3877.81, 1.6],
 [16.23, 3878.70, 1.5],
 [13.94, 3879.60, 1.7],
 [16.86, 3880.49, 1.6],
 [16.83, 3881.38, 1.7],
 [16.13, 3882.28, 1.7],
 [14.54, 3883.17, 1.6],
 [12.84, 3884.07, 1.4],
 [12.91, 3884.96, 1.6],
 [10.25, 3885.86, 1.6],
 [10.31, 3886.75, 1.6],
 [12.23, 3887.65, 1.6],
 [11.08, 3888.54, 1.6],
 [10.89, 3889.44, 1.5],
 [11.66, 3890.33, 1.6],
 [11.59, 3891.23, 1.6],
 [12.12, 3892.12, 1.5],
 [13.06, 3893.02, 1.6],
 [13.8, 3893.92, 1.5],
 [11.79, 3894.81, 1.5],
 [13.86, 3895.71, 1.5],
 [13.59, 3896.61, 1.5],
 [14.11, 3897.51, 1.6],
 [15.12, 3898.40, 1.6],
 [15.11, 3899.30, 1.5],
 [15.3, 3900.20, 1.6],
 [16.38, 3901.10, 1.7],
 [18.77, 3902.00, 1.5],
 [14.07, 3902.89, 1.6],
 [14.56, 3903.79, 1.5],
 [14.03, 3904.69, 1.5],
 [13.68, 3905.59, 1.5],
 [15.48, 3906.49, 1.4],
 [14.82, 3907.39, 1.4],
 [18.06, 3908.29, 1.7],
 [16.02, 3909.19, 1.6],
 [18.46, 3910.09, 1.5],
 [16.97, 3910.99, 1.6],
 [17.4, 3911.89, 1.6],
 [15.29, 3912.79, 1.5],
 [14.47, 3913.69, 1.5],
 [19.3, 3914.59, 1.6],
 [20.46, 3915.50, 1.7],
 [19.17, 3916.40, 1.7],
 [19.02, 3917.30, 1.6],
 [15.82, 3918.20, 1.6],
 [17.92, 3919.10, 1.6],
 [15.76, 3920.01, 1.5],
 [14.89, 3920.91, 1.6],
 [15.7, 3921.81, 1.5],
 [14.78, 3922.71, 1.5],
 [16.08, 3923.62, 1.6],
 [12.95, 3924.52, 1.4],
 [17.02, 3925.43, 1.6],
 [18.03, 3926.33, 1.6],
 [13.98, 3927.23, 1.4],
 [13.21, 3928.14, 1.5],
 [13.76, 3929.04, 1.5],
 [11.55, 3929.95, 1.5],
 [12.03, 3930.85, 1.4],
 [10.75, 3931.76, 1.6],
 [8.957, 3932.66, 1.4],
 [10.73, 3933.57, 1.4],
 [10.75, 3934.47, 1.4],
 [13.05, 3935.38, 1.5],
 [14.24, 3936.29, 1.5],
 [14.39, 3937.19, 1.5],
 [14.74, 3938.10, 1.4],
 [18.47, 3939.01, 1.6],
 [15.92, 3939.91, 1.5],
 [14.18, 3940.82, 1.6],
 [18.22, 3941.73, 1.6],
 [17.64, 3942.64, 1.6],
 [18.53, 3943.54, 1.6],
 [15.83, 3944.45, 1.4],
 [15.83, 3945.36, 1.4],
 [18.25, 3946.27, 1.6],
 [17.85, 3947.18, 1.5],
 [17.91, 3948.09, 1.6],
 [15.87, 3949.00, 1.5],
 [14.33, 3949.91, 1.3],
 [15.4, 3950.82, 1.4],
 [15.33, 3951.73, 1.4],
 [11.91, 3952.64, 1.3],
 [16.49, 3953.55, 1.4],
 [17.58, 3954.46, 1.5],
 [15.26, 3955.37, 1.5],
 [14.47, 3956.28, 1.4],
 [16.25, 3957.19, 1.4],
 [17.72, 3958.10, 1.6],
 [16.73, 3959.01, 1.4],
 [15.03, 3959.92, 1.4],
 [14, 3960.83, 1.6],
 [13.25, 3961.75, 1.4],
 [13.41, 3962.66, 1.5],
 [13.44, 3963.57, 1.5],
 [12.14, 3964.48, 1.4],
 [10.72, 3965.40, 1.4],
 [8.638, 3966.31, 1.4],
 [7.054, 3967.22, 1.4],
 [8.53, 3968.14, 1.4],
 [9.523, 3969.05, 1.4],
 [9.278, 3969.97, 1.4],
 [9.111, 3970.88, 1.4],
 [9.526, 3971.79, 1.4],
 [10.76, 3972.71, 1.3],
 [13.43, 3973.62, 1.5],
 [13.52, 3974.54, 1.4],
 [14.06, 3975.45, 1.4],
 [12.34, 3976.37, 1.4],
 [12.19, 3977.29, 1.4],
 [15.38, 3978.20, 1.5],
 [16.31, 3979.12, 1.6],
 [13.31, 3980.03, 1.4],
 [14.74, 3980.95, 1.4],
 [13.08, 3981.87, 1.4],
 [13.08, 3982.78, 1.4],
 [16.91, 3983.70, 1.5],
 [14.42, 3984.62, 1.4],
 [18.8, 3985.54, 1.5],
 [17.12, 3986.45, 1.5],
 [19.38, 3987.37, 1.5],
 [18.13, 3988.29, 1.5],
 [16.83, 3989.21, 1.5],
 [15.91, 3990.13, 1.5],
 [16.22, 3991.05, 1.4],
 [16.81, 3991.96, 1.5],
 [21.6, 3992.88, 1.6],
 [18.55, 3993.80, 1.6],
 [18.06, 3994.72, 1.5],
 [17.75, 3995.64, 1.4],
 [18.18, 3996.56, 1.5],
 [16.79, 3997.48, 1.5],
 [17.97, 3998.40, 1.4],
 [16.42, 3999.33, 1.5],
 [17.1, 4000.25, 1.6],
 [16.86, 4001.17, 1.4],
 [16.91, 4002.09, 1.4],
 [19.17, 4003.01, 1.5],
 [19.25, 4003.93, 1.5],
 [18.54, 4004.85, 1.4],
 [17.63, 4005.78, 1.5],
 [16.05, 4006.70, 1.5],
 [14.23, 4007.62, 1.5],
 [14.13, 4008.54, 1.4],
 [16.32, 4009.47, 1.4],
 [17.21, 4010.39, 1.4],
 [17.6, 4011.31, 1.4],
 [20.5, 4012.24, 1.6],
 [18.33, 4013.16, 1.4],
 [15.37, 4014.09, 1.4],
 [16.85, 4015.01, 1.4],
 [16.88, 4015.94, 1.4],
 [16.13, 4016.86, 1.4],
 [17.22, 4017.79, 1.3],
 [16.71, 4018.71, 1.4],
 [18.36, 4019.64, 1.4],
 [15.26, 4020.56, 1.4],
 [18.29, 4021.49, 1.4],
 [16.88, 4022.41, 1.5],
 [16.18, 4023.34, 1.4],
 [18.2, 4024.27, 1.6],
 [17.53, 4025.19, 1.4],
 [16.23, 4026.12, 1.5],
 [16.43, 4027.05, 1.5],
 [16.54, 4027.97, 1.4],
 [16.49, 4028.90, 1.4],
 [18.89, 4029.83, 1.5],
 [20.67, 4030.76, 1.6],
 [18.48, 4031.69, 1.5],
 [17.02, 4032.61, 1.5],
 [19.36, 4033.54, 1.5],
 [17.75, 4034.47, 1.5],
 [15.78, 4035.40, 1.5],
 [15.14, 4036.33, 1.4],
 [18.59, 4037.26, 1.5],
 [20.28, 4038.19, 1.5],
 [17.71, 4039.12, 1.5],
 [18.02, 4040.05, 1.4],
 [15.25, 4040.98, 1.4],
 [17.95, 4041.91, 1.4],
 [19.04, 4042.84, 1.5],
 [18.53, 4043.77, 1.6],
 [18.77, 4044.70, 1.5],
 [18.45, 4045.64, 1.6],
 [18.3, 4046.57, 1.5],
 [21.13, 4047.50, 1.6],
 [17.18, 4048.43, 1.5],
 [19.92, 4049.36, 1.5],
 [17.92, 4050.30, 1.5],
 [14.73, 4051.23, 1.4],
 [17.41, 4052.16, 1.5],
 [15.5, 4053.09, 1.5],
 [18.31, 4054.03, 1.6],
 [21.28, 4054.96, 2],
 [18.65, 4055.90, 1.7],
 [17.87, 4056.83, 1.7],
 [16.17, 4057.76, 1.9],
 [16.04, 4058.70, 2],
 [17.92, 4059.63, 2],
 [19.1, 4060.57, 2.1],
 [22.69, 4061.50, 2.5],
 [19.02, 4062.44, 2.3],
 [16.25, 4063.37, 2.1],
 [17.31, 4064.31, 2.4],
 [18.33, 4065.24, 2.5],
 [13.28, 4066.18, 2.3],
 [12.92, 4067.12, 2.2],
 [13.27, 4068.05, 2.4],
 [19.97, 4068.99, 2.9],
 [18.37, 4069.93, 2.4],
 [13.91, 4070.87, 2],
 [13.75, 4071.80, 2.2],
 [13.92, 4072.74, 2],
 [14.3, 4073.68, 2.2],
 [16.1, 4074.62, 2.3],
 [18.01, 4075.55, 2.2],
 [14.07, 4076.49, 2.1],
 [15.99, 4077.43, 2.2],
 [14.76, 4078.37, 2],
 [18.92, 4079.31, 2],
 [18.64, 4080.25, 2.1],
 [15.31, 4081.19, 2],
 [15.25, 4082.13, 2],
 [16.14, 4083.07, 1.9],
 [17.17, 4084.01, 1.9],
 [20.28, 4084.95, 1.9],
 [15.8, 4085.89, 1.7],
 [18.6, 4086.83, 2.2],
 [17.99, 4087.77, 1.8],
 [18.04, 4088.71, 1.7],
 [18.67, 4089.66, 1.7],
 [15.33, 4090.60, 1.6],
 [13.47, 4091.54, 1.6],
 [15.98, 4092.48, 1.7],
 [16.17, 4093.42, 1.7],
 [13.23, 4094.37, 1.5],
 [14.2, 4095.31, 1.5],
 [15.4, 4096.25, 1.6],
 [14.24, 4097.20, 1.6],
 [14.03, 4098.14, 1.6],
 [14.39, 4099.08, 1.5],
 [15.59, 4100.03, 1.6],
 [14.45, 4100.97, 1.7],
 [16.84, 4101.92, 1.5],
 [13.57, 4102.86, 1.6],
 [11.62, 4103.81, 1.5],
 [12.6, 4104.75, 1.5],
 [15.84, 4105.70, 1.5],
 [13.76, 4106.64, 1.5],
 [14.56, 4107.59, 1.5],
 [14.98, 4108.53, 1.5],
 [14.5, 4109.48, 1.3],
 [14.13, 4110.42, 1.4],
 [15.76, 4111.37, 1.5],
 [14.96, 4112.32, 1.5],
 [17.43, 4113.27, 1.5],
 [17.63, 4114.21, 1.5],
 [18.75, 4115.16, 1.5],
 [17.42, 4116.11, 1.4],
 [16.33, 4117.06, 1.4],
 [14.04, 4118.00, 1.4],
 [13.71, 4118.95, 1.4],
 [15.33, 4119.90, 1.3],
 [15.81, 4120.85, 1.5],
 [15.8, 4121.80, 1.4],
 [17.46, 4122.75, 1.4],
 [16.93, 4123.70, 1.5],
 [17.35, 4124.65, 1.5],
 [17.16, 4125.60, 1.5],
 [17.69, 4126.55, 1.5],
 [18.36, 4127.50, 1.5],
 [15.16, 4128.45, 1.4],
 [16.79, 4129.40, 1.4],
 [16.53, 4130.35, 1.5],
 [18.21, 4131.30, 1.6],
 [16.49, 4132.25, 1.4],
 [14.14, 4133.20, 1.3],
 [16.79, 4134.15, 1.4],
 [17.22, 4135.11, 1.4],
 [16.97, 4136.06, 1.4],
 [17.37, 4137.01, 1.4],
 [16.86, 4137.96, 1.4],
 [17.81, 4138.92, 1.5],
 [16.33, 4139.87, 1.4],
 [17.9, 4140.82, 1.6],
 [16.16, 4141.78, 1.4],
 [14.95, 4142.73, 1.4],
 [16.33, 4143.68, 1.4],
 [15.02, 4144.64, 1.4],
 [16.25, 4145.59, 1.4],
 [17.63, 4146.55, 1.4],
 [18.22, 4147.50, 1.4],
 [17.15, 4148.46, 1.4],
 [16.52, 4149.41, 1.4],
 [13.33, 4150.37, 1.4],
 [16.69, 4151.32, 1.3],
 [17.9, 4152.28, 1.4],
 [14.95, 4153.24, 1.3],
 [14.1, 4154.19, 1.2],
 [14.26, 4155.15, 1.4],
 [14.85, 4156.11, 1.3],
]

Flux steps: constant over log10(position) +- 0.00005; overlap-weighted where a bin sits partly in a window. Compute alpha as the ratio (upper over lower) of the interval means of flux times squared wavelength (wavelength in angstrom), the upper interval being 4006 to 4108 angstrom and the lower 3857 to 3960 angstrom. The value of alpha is 1.19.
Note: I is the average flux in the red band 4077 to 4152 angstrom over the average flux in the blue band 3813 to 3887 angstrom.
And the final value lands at 1.09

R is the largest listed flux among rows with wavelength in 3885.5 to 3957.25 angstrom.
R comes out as 20.46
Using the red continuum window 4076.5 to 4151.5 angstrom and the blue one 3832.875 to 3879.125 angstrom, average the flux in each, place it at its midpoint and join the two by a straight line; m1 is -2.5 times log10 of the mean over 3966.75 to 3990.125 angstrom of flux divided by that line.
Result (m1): 0.15 mag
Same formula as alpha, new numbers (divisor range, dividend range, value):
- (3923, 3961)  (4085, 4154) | 1.16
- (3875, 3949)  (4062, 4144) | 1.18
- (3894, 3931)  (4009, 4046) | 1.19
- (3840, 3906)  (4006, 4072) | 1.26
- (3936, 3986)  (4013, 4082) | 1.26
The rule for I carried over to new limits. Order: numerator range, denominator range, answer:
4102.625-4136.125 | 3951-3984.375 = 1.20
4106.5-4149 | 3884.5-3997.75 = 1.11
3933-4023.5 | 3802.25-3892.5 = 1.05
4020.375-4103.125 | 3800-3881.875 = 1.12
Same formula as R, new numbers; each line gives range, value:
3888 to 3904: 18.77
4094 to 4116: 18.75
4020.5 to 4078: 22.69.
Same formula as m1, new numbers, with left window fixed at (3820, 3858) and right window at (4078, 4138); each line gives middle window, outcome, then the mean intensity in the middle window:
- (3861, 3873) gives -0.170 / 16.8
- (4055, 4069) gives -0.105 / 17.3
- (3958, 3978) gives 0.248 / 12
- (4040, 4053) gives -0.155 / 18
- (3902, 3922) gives -0.130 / 16.5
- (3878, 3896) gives 0.102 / 13.2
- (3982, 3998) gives -0.139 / 17.3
